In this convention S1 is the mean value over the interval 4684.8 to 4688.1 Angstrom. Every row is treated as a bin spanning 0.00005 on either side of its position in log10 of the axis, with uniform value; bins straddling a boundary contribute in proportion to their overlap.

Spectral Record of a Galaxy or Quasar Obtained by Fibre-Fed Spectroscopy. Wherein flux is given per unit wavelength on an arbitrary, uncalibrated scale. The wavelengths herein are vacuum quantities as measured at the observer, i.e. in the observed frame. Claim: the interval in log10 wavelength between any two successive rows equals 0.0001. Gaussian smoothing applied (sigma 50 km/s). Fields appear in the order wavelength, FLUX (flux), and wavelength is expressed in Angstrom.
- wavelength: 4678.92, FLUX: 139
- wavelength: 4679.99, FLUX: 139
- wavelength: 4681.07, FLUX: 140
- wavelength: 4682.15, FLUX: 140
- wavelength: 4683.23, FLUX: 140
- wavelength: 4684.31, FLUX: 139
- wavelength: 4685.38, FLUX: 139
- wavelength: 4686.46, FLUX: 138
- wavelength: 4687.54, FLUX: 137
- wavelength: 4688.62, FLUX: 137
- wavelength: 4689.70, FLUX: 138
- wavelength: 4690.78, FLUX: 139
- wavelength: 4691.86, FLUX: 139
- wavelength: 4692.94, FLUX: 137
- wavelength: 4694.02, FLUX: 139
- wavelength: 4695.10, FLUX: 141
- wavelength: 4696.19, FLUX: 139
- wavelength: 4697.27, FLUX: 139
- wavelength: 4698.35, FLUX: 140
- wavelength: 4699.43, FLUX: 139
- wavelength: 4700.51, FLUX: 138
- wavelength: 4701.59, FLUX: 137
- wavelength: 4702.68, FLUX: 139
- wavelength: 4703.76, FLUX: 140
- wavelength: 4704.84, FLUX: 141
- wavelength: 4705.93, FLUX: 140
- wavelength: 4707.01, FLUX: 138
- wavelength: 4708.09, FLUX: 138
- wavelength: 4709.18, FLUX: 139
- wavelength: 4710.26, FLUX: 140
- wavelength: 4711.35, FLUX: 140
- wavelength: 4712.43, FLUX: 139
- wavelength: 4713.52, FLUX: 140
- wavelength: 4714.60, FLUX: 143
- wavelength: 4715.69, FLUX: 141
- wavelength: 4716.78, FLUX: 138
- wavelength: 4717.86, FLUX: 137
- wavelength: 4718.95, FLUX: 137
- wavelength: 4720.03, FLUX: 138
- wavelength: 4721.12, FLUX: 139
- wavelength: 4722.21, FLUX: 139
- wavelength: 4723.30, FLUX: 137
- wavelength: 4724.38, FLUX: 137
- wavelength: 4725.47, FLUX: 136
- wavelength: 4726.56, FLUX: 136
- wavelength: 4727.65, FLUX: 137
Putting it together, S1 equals 138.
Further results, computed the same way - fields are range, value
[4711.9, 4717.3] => 140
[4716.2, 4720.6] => 138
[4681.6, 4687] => 139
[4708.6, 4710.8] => 139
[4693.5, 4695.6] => 140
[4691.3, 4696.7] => 139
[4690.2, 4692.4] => 139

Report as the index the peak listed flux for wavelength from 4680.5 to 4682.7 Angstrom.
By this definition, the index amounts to 140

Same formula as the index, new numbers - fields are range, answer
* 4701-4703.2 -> 139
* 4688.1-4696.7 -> 141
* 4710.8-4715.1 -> 143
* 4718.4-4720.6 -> 138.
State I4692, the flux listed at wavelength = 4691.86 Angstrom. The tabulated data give 139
